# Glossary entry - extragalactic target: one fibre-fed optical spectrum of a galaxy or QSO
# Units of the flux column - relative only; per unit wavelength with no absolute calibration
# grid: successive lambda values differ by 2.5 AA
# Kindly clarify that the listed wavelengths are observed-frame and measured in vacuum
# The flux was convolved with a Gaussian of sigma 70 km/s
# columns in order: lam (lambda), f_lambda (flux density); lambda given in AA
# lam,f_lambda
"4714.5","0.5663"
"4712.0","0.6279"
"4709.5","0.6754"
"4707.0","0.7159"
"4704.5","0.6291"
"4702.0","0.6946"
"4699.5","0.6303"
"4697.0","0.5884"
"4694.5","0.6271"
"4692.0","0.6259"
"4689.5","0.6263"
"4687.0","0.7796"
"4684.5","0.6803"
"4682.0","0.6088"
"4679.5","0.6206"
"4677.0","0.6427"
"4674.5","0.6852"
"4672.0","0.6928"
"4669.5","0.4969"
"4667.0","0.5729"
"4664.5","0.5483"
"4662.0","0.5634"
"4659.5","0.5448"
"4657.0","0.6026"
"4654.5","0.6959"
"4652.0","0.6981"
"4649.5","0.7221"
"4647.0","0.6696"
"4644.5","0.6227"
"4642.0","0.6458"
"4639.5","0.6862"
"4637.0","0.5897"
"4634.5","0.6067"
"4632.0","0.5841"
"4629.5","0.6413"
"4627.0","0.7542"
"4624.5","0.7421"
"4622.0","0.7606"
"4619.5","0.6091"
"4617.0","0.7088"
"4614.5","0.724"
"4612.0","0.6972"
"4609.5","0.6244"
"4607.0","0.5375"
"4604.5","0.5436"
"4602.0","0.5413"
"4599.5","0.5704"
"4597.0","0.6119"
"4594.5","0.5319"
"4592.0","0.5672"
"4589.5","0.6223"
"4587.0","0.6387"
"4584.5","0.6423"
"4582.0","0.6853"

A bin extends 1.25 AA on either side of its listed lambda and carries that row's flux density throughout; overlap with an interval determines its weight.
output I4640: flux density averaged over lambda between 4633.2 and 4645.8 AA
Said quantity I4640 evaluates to 0.63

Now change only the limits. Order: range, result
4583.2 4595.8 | 0.601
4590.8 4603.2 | 0.565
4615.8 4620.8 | 0.659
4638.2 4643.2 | 0.665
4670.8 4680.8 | 0.66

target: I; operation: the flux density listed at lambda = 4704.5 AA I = 0.6291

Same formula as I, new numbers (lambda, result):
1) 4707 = 0.7159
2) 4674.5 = 0.6852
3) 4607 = 0.5375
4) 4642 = 0.6458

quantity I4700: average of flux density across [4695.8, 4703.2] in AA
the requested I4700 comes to 0.638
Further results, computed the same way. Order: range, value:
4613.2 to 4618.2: 0.716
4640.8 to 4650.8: 0.665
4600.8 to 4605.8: 0.542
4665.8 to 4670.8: 0.536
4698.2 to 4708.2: 0.667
